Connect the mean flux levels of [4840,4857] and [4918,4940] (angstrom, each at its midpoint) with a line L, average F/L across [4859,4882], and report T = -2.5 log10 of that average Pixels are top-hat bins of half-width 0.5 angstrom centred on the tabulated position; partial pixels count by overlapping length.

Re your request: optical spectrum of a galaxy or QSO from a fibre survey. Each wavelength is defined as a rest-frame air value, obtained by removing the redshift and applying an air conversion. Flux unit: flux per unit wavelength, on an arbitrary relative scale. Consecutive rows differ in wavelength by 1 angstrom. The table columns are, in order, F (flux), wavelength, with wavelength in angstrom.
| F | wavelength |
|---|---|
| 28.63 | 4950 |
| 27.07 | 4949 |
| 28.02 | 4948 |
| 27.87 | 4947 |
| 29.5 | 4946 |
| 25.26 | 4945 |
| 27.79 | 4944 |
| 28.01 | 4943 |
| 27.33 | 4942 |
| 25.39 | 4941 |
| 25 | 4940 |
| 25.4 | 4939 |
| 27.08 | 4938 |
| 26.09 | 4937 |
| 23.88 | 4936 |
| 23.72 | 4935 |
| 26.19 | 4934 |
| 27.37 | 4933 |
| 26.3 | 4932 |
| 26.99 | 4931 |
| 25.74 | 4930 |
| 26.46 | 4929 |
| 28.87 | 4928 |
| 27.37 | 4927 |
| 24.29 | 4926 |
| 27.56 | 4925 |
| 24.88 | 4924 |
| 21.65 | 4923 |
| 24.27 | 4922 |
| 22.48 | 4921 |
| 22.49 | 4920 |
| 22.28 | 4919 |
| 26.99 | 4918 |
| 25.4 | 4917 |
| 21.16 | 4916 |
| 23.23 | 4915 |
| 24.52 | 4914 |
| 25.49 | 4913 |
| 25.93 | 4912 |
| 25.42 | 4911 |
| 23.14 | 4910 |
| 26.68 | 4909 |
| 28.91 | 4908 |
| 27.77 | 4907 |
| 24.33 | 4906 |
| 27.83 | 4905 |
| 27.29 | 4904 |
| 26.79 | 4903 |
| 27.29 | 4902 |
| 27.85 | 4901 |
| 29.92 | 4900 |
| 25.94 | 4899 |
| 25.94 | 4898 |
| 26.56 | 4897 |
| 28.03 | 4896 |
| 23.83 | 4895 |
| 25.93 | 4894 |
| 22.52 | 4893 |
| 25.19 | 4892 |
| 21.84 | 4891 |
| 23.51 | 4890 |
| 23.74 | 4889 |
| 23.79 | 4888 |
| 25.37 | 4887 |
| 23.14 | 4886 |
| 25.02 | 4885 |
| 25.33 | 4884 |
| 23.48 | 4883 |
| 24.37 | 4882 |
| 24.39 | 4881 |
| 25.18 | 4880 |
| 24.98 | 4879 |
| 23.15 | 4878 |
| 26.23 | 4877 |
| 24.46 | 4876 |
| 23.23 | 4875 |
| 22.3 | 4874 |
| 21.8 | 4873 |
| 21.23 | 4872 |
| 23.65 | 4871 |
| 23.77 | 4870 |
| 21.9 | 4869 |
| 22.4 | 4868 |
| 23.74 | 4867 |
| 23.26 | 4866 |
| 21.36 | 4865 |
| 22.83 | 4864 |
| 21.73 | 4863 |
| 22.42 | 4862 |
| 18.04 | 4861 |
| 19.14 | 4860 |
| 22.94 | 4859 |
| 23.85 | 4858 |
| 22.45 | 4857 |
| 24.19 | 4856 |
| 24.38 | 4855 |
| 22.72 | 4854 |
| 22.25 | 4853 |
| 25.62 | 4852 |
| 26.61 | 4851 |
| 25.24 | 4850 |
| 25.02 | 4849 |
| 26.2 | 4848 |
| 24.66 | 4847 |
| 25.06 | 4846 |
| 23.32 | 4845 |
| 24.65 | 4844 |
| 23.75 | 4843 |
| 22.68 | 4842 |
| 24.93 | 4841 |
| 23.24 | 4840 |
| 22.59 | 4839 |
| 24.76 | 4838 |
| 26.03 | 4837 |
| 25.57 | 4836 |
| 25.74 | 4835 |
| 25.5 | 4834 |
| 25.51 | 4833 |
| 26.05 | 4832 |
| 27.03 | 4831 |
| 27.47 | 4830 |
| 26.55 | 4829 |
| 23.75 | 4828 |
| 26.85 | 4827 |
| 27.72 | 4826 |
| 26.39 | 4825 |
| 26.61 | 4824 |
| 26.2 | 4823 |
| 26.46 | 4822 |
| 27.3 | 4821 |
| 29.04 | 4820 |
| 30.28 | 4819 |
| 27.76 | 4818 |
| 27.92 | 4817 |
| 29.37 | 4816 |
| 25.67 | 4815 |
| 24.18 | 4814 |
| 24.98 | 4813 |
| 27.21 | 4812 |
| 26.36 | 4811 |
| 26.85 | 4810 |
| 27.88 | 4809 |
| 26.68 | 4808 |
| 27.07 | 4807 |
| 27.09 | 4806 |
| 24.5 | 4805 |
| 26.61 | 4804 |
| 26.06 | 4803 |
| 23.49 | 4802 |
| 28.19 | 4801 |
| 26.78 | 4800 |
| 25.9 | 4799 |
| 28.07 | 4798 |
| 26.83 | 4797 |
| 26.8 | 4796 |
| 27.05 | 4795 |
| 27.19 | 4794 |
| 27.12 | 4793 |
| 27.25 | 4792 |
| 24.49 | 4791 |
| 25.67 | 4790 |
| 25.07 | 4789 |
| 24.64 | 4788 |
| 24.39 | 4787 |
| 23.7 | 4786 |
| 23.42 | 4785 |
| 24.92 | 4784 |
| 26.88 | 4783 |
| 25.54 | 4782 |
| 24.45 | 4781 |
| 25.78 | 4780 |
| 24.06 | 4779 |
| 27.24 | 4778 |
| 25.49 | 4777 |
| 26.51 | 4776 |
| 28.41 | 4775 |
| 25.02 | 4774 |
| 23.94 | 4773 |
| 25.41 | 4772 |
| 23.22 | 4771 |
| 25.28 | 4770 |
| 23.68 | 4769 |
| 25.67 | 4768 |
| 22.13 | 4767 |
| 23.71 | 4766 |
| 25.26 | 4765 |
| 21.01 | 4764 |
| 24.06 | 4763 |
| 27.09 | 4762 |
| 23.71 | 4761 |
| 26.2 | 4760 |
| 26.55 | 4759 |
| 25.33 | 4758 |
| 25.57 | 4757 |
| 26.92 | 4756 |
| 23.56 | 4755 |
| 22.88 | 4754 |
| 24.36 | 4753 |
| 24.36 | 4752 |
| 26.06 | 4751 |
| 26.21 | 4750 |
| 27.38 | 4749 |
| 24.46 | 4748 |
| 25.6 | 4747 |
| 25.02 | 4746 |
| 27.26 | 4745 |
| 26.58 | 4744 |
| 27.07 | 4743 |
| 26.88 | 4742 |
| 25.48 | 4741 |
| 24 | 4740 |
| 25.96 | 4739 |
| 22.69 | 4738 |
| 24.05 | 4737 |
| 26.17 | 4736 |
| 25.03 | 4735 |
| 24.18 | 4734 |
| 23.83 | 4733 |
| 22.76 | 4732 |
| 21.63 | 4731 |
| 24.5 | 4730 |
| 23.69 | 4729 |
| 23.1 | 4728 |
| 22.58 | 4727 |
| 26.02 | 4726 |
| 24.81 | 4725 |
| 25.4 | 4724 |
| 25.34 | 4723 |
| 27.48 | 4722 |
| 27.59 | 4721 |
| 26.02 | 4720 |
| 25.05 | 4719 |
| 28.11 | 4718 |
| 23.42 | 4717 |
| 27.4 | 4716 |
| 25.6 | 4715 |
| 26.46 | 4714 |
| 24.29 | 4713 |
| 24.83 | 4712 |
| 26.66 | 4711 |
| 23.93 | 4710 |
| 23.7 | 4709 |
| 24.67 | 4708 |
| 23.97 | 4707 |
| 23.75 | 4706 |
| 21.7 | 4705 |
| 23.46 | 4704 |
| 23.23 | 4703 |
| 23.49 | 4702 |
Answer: 0.08 mag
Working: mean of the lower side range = 24.4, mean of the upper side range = 25.3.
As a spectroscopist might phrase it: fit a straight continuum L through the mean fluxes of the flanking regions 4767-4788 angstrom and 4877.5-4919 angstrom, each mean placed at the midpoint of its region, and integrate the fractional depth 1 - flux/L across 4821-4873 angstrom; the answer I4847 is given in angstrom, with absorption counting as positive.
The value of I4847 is 1.9 angstrom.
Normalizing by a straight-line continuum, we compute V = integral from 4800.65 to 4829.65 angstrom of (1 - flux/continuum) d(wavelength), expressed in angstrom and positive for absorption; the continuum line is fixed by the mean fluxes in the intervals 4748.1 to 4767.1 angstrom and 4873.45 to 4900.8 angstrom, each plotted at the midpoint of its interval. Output -2.2 angstrom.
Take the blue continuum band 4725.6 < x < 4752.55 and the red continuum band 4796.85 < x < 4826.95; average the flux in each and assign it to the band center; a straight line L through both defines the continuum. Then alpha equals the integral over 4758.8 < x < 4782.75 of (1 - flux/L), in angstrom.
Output 0.7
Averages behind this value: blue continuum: 24.9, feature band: 25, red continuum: 26.8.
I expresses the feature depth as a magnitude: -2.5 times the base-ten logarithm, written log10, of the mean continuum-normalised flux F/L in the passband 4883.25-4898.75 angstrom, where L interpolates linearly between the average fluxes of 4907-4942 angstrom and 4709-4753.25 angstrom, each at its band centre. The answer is 0.03 mag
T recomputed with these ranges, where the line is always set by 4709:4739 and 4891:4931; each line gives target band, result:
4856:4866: 0.16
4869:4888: 0.07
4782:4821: -0.05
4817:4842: -0.04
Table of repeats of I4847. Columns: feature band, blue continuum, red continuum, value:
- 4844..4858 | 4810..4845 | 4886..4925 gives 0.7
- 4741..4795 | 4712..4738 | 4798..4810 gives 1.0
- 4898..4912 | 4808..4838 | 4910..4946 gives -0.6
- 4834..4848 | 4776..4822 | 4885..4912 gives 0.8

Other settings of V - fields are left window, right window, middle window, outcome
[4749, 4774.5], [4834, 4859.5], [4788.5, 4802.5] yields -1.0 angstrom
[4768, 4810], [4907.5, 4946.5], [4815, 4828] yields -0.8 angstrom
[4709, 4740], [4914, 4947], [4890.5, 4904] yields -0.3 angstrom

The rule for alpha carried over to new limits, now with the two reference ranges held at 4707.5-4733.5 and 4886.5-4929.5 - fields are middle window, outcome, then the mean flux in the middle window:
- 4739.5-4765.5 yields -0.3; 25.3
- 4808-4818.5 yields -0.7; 26.8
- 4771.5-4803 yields -0.9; 25.8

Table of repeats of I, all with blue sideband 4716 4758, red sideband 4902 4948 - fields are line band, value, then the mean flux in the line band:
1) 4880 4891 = 0.065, 24.1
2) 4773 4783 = -0.022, 25.8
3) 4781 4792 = 0.015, 25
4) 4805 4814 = -0.047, 26.5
